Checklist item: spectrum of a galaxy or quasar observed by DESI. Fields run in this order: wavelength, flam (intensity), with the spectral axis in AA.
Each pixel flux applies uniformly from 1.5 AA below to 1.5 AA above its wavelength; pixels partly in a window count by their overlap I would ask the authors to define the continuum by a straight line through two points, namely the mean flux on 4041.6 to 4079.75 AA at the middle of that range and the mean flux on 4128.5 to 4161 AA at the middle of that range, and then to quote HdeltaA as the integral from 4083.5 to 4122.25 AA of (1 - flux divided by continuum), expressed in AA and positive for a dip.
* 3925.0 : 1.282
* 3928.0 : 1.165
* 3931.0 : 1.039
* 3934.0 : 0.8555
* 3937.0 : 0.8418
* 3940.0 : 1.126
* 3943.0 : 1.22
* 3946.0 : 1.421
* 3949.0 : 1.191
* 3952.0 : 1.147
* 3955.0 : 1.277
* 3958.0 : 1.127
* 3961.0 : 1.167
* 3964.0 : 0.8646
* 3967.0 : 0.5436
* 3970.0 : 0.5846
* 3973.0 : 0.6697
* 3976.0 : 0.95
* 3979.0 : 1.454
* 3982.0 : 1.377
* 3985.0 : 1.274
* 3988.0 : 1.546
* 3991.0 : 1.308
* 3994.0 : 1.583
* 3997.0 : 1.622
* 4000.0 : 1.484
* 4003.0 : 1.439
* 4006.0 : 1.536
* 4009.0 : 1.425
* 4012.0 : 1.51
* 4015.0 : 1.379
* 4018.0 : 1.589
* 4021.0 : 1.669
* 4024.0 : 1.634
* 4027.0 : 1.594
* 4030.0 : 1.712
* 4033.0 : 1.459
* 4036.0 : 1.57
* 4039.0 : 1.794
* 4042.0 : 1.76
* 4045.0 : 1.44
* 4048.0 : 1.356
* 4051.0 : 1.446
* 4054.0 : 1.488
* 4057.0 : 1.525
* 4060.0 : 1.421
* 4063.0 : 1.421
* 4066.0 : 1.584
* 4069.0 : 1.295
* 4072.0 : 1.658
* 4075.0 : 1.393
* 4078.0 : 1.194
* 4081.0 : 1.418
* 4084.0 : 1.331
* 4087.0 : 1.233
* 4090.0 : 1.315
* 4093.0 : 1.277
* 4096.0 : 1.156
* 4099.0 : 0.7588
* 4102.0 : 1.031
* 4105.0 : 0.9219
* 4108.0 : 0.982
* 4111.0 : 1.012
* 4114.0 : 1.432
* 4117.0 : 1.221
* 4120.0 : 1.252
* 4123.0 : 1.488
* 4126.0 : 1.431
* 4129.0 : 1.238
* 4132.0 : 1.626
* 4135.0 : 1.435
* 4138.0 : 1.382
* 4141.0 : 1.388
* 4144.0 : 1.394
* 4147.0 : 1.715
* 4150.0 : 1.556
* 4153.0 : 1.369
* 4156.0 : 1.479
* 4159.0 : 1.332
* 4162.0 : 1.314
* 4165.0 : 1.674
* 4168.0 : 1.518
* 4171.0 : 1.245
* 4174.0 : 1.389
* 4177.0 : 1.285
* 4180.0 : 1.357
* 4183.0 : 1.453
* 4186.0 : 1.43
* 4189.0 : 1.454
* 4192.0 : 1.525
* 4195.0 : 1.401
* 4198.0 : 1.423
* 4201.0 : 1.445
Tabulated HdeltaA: 8.05 AA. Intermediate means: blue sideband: 1.45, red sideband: 1.45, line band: 1.15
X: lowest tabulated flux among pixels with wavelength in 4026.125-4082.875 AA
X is 1.194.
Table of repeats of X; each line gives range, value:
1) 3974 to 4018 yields 0.95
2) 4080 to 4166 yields 0.7588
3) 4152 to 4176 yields 1.245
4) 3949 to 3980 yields 0.5436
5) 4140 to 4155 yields 1.369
